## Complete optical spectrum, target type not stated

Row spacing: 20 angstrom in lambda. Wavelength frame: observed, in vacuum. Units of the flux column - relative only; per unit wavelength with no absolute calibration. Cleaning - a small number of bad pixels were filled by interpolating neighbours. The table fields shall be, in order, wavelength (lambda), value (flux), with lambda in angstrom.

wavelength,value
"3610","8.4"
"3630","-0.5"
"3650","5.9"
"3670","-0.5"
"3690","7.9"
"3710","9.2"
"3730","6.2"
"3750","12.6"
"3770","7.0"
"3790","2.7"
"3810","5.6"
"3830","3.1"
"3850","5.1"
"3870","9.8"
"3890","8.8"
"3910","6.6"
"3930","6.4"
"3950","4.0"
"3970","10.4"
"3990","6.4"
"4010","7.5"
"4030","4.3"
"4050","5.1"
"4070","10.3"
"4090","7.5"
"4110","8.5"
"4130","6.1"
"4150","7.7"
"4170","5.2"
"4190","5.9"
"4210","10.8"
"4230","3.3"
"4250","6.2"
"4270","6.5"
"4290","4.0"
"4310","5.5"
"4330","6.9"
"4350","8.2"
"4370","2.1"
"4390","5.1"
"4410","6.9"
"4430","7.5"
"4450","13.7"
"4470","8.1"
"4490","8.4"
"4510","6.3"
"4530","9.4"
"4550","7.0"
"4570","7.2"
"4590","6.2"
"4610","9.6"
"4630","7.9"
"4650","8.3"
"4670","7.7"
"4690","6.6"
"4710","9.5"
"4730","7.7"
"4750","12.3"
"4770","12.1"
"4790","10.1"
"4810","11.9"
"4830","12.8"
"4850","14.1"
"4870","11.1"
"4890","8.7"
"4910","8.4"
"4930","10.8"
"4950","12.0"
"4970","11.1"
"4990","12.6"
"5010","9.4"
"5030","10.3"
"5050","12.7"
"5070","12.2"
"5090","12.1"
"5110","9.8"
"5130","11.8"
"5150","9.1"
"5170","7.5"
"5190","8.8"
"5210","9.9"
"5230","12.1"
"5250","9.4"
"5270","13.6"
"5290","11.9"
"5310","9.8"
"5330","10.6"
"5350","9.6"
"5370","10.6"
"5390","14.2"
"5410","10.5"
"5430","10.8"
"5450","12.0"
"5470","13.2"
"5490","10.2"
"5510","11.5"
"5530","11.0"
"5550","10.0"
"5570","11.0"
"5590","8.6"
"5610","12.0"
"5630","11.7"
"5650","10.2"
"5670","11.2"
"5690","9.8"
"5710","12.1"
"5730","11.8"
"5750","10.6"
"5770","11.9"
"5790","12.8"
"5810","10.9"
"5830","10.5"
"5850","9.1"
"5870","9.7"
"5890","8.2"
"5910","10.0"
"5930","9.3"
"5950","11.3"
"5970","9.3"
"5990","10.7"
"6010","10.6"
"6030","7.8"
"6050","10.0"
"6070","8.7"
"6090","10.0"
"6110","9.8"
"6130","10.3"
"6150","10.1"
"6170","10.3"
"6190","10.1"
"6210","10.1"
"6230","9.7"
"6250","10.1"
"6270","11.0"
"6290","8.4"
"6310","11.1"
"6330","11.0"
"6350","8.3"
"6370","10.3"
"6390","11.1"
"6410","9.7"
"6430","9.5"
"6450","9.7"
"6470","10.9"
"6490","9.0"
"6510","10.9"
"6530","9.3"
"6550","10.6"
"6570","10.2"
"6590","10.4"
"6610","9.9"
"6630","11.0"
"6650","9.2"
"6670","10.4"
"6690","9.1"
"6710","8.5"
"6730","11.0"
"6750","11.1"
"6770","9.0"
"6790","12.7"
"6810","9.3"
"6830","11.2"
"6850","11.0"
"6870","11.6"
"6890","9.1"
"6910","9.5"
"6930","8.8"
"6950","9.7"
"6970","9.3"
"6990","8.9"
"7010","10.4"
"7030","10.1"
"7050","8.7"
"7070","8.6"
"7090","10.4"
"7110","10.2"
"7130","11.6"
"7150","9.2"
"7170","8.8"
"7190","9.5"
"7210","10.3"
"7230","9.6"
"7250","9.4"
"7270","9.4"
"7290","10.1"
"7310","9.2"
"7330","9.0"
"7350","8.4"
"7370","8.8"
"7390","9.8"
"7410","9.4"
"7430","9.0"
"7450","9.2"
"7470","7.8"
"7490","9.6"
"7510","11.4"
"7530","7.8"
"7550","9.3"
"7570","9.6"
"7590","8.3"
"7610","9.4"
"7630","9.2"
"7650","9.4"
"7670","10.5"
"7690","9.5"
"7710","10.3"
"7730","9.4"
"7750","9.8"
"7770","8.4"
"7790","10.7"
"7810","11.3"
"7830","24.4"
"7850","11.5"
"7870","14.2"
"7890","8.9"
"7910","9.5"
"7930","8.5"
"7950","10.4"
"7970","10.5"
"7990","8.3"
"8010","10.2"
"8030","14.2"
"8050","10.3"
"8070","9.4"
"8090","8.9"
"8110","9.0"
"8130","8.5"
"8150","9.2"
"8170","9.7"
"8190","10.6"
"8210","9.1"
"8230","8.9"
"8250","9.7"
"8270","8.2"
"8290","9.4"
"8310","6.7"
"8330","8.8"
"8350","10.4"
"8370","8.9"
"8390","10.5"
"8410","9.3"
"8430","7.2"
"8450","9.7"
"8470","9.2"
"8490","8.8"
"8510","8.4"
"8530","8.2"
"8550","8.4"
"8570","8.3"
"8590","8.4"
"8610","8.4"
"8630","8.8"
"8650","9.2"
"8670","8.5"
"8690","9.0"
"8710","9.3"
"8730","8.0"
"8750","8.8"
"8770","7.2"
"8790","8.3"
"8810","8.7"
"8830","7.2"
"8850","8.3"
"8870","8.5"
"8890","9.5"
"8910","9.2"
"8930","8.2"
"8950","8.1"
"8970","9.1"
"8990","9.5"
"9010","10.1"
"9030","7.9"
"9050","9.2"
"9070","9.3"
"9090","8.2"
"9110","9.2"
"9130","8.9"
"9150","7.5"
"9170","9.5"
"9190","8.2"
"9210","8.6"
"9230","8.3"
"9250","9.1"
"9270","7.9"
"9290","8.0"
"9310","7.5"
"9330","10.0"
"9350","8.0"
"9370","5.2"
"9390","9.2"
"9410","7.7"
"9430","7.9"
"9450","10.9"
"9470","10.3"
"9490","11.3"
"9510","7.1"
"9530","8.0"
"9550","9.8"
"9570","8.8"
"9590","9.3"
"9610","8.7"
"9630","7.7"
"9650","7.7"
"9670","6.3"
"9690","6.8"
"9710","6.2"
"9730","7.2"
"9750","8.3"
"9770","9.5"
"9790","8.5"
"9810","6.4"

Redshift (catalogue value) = 0.194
